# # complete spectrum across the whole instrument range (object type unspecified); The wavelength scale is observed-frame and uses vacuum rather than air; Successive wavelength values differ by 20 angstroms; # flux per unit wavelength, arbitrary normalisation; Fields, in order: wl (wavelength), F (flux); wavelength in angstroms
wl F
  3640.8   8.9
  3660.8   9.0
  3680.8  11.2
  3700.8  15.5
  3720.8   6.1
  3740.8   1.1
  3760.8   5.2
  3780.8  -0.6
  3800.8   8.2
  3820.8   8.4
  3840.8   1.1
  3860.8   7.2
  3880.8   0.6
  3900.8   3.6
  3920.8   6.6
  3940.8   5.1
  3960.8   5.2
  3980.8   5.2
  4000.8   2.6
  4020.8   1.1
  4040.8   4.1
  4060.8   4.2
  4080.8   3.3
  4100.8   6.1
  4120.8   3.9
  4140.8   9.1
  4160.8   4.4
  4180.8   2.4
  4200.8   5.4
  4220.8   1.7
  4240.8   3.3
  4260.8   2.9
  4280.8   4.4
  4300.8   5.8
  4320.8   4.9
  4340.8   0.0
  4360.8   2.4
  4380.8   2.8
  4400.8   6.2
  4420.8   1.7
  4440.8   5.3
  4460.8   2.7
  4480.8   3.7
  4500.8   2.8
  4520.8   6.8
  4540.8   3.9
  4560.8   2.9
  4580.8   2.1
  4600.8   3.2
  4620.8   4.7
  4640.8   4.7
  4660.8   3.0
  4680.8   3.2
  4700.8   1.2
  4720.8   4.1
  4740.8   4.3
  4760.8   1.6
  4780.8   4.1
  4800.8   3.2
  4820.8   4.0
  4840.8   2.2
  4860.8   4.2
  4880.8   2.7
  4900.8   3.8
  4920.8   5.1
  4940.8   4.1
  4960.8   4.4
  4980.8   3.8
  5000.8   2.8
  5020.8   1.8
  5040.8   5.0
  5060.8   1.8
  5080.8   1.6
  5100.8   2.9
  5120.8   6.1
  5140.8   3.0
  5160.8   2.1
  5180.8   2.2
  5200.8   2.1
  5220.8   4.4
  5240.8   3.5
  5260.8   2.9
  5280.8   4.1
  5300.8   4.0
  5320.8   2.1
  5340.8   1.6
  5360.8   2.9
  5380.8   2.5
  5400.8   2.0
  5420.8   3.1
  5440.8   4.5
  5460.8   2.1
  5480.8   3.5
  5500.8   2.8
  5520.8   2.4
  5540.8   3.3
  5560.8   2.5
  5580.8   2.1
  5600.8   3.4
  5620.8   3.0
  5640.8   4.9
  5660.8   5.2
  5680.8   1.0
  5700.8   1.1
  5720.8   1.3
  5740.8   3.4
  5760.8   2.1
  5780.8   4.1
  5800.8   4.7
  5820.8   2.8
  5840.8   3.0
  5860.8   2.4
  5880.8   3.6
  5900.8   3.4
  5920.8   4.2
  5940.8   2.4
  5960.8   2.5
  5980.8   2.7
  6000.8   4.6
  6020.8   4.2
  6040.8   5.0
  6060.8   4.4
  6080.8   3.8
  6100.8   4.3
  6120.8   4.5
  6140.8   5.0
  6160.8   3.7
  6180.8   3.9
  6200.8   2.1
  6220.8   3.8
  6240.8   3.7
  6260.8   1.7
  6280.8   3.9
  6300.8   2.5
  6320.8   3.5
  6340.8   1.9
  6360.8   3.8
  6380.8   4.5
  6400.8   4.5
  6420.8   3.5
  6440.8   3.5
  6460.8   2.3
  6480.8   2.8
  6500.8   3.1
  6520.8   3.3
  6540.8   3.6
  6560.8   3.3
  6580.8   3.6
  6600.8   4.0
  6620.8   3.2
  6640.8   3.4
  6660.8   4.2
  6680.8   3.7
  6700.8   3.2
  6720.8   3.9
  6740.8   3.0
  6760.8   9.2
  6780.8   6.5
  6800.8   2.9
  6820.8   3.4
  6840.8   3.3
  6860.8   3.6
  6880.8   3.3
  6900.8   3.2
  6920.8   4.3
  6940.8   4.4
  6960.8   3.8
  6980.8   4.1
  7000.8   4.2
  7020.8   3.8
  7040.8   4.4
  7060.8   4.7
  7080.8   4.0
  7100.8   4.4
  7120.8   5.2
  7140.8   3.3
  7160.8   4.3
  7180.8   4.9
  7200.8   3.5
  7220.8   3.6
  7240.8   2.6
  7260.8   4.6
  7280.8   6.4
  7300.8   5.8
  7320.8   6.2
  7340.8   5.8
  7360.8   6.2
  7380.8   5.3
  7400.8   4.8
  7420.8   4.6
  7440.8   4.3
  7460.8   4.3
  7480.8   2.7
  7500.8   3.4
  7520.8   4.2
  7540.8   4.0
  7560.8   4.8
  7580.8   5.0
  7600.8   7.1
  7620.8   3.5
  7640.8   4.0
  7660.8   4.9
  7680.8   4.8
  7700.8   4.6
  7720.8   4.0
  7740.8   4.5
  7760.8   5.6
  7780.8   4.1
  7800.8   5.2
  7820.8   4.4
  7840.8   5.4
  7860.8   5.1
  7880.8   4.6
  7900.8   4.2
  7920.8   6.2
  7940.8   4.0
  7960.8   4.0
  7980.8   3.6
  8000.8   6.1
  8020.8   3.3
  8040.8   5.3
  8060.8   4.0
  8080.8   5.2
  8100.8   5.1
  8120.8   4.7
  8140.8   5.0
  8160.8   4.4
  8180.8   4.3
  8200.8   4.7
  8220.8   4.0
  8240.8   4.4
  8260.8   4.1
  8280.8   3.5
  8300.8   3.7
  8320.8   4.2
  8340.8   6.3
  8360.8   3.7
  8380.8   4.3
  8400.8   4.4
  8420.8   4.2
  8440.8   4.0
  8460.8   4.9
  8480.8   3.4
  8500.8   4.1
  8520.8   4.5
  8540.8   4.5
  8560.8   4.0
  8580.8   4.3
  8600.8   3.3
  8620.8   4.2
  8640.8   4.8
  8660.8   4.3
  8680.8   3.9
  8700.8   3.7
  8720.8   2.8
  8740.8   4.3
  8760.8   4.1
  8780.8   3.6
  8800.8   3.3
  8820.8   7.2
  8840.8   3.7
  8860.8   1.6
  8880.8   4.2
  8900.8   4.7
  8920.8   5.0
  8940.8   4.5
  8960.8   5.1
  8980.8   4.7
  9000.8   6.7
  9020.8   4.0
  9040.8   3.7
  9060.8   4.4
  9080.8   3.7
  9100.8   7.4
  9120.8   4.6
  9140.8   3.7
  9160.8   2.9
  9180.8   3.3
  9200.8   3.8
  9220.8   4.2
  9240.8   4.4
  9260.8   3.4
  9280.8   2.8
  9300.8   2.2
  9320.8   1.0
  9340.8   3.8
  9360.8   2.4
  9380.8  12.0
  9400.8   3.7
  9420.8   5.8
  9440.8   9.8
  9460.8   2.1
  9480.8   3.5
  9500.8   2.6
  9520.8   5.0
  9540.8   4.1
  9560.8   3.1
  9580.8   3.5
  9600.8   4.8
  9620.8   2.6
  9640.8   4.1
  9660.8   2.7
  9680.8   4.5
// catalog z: 0.82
